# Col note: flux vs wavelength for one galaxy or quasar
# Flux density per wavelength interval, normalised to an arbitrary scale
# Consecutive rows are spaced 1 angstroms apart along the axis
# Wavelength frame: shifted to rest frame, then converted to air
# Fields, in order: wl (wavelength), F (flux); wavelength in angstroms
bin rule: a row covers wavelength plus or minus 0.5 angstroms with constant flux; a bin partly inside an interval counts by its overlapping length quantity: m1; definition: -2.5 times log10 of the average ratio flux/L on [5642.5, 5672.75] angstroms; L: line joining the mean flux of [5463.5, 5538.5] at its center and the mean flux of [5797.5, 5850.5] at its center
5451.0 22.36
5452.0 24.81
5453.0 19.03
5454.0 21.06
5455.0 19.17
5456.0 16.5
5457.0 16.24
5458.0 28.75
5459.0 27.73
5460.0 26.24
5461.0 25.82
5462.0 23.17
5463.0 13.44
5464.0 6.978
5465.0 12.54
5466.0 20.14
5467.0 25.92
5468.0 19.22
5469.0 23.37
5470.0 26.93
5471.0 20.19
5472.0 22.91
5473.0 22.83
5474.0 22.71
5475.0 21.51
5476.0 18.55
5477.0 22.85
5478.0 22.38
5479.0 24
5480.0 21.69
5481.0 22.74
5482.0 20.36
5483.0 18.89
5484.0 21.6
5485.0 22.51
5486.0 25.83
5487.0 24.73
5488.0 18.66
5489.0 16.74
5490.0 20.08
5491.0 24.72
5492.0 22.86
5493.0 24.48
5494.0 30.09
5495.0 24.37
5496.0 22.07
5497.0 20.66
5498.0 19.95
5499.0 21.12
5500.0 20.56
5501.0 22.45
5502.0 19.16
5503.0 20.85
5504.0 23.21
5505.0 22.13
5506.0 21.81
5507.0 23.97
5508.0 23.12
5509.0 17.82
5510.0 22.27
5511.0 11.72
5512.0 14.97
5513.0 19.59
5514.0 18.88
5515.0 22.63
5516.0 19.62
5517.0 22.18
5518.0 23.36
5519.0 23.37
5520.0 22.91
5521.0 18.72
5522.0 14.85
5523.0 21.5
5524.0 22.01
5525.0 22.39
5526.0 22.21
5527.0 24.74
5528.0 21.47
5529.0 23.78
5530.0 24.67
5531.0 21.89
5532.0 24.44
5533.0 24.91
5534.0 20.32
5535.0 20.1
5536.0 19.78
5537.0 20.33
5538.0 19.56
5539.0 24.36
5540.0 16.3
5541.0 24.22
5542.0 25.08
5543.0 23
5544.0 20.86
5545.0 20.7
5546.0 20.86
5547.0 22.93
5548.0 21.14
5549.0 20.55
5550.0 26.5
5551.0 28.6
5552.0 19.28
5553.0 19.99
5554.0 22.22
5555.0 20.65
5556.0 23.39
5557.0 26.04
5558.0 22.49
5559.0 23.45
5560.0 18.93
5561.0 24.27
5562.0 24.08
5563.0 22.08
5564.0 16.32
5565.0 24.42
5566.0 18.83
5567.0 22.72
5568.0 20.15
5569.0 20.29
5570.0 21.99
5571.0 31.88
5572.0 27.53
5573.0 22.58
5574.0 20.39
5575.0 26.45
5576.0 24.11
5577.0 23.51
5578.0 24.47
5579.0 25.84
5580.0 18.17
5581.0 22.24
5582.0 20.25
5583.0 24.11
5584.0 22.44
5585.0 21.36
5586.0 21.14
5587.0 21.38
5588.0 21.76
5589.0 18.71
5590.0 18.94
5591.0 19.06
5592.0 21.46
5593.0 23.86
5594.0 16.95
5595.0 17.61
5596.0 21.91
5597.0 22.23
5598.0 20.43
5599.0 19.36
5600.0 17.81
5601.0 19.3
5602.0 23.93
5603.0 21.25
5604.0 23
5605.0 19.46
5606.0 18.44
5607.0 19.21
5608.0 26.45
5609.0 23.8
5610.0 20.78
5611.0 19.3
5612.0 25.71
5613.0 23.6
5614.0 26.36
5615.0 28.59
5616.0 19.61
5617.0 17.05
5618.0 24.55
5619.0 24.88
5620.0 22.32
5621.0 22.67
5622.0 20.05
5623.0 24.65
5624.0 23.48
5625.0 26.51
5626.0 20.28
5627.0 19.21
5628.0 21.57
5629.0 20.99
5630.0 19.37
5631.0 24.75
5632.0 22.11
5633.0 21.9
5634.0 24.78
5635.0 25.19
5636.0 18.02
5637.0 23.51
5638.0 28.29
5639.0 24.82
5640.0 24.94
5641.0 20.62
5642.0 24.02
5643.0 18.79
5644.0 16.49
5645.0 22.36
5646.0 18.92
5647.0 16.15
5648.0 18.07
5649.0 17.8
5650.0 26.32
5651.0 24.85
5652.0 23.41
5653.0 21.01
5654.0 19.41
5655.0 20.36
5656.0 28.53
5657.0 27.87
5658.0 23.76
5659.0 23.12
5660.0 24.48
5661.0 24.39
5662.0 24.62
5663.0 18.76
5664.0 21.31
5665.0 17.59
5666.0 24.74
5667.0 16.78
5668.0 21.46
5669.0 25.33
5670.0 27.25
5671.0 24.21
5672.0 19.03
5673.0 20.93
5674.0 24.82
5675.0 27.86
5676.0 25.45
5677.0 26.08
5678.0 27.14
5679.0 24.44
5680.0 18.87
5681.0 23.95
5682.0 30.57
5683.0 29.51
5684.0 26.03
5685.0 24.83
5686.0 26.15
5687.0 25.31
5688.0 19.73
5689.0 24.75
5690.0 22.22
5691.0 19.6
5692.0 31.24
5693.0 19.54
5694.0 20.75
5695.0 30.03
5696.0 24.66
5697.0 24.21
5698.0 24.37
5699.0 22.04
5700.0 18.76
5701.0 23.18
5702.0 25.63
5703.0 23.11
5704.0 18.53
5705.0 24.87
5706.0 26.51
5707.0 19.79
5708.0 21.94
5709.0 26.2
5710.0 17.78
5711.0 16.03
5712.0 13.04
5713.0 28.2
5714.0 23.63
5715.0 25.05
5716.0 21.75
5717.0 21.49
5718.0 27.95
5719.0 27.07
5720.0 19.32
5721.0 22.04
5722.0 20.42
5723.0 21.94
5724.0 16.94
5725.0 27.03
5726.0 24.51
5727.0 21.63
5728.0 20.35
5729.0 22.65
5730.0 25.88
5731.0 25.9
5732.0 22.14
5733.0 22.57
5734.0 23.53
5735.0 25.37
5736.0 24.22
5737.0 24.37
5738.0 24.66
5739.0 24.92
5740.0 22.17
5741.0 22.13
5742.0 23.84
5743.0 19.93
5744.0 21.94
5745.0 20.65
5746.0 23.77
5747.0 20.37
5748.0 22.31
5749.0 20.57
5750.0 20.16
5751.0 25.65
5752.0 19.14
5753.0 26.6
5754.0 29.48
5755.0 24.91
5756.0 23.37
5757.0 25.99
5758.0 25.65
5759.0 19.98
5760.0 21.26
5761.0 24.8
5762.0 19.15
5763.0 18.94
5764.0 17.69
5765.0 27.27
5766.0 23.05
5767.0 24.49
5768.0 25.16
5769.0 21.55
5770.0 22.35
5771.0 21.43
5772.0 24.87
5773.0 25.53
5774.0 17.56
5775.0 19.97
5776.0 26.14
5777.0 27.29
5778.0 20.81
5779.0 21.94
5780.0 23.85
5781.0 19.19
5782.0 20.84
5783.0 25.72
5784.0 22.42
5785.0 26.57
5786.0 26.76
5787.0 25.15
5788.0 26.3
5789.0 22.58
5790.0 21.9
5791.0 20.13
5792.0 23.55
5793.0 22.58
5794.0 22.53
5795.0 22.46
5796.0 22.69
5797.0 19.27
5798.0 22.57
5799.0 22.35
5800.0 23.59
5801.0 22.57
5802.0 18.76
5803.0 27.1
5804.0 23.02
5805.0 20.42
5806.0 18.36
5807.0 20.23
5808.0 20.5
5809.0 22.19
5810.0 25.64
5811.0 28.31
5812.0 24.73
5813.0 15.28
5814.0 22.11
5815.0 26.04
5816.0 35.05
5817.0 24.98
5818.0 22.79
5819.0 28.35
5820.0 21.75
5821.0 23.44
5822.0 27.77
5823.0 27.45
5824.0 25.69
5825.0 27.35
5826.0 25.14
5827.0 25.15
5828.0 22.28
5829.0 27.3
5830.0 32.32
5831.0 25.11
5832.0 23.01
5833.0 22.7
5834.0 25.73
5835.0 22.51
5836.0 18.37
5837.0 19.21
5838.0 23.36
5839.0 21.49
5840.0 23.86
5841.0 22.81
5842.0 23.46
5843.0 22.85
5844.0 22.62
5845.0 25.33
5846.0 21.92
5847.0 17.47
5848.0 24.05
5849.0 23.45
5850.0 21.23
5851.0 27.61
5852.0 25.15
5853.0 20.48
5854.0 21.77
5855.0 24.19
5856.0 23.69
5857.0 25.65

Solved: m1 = 0.027 mag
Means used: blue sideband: 21.4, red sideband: 23.6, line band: 21.9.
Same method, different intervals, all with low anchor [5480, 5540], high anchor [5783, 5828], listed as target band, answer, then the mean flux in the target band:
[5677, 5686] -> -0.13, 25.7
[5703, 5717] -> 0.06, 21.8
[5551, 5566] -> -0.01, 22.1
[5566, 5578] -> -0.08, 23.6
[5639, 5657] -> 0.05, 21.6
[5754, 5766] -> 0.02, 22.9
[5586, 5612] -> 0.07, 20.8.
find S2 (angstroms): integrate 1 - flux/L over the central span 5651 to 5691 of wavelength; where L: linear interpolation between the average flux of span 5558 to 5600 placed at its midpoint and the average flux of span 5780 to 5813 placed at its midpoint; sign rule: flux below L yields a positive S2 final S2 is -2.7 angstroms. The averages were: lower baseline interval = 21.9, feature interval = 23.7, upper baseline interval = 22.7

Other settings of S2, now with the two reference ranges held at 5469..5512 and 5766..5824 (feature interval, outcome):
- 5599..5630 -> 0.5 angstroms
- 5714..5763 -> 0.0 angstroms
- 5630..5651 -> 0.6 angstroms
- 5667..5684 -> -1.4 angstroms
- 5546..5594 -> -0.3 angstroms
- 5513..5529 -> 0.4 angstroms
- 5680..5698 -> -1.5 angstroms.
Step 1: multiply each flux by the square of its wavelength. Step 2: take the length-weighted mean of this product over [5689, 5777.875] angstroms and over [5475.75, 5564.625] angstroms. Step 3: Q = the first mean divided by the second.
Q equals 1.14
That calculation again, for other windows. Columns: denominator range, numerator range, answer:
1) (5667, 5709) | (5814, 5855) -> 1.06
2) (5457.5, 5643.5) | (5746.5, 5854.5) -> 1.16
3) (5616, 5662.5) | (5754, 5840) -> 1.11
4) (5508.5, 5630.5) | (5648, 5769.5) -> 1.12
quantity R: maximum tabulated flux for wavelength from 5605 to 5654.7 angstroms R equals 28.59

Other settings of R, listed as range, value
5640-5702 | 31.24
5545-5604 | 31.88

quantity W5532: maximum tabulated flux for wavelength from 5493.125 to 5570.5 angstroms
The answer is 30.09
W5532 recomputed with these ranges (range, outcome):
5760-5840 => 35.05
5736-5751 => 25.65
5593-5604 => 23.93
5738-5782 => 29.48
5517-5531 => 24.74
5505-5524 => 23.97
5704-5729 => 28.2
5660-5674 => 27.25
